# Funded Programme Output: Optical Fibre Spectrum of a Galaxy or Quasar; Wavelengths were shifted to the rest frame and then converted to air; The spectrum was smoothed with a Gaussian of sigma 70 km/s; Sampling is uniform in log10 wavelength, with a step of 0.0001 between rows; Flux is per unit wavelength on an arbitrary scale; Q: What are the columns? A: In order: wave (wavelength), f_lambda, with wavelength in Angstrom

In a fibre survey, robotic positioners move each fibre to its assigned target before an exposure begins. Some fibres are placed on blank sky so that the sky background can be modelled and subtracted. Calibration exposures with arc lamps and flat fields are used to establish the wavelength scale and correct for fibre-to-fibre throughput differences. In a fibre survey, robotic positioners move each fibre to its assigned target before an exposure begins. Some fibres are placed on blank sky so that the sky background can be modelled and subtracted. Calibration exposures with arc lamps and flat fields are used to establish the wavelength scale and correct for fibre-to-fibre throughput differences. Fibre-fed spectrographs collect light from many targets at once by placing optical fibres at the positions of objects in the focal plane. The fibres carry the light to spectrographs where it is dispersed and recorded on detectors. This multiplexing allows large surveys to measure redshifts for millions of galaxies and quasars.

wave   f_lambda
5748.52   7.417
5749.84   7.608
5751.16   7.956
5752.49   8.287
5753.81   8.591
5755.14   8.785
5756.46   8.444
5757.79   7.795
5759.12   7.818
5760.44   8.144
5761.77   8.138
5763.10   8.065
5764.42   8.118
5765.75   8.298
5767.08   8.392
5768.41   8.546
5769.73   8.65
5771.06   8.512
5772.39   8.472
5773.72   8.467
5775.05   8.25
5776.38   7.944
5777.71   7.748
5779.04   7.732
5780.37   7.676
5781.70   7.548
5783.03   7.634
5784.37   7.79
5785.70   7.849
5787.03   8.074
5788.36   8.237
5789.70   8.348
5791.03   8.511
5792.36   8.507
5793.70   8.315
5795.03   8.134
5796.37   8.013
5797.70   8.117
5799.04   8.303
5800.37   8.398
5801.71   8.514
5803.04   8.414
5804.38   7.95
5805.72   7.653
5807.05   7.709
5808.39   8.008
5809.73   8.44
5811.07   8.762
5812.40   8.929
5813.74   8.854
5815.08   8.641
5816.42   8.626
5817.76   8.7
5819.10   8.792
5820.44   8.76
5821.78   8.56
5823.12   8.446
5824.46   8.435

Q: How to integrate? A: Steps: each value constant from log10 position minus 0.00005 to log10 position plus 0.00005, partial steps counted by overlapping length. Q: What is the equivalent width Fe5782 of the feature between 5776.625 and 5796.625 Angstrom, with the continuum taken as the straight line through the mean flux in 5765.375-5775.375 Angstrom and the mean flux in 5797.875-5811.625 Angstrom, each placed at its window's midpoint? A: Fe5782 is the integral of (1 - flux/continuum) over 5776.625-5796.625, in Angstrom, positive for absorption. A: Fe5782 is 0.8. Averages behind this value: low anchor 8.46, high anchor 8.2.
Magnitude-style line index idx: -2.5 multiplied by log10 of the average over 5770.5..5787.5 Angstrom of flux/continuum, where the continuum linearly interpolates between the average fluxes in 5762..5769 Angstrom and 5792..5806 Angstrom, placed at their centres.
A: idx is 0.037 mag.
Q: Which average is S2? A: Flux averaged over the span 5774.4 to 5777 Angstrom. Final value 8.1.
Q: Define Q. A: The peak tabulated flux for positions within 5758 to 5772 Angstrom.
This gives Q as 8.65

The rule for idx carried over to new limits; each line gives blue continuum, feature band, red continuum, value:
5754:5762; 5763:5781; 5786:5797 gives 0.00 mag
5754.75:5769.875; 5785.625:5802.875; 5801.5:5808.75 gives -0.03 mag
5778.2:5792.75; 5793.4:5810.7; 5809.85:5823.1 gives 0.03 mag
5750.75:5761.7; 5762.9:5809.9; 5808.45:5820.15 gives 0.04 mag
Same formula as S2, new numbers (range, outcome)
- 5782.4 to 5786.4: 7.75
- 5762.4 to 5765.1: 8.1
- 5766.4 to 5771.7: 8.53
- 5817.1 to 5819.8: 8.75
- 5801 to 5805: 8.29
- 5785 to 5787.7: 7.98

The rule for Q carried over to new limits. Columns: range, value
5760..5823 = 8.929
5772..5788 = 8.472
